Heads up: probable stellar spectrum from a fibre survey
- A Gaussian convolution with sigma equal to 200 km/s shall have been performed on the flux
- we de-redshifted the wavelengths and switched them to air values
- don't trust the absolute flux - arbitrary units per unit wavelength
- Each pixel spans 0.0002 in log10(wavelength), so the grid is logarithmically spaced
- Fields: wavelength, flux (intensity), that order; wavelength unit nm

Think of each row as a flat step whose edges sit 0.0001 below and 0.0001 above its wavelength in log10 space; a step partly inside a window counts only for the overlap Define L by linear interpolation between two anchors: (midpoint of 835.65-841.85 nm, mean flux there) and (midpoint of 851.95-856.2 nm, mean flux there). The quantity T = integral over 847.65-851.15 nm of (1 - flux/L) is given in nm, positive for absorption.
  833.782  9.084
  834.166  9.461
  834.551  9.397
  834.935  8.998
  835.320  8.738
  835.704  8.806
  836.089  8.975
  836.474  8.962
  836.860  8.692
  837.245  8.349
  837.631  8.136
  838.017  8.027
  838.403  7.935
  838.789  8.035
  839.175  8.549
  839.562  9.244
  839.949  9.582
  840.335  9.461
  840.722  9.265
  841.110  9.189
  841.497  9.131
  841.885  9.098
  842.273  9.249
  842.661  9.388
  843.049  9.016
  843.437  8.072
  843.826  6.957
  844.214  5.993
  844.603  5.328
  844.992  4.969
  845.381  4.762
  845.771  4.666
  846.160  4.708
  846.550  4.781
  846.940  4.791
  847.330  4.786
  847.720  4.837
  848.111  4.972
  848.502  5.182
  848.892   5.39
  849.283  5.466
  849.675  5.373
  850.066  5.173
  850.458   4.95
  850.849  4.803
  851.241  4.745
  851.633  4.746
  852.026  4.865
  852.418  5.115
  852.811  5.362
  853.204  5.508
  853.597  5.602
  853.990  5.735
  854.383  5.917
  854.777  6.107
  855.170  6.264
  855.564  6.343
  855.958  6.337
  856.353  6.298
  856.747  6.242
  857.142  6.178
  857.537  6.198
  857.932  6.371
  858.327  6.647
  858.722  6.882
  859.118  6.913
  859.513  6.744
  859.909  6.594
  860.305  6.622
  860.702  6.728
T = 0.82 nm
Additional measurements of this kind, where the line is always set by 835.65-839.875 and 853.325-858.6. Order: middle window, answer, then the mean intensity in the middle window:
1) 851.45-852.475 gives 0.277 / 4.88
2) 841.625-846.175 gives 0.477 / 6.97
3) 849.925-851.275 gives 0.382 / 4.93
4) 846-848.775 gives 0.915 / 4.88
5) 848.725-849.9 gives 0.273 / 5.4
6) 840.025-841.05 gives -0.149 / 9.37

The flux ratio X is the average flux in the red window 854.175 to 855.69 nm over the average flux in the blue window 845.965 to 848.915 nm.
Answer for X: 1.25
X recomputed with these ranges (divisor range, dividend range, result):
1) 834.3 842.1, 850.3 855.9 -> 0.62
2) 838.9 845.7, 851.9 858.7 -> 0.75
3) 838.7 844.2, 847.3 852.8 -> 0.57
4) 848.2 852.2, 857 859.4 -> 1.29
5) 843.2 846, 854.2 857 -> 1.06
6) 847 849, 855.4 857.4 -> 1.25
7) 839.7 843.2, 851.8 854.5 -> 0.59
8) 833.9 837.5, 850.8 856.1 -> 0.62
